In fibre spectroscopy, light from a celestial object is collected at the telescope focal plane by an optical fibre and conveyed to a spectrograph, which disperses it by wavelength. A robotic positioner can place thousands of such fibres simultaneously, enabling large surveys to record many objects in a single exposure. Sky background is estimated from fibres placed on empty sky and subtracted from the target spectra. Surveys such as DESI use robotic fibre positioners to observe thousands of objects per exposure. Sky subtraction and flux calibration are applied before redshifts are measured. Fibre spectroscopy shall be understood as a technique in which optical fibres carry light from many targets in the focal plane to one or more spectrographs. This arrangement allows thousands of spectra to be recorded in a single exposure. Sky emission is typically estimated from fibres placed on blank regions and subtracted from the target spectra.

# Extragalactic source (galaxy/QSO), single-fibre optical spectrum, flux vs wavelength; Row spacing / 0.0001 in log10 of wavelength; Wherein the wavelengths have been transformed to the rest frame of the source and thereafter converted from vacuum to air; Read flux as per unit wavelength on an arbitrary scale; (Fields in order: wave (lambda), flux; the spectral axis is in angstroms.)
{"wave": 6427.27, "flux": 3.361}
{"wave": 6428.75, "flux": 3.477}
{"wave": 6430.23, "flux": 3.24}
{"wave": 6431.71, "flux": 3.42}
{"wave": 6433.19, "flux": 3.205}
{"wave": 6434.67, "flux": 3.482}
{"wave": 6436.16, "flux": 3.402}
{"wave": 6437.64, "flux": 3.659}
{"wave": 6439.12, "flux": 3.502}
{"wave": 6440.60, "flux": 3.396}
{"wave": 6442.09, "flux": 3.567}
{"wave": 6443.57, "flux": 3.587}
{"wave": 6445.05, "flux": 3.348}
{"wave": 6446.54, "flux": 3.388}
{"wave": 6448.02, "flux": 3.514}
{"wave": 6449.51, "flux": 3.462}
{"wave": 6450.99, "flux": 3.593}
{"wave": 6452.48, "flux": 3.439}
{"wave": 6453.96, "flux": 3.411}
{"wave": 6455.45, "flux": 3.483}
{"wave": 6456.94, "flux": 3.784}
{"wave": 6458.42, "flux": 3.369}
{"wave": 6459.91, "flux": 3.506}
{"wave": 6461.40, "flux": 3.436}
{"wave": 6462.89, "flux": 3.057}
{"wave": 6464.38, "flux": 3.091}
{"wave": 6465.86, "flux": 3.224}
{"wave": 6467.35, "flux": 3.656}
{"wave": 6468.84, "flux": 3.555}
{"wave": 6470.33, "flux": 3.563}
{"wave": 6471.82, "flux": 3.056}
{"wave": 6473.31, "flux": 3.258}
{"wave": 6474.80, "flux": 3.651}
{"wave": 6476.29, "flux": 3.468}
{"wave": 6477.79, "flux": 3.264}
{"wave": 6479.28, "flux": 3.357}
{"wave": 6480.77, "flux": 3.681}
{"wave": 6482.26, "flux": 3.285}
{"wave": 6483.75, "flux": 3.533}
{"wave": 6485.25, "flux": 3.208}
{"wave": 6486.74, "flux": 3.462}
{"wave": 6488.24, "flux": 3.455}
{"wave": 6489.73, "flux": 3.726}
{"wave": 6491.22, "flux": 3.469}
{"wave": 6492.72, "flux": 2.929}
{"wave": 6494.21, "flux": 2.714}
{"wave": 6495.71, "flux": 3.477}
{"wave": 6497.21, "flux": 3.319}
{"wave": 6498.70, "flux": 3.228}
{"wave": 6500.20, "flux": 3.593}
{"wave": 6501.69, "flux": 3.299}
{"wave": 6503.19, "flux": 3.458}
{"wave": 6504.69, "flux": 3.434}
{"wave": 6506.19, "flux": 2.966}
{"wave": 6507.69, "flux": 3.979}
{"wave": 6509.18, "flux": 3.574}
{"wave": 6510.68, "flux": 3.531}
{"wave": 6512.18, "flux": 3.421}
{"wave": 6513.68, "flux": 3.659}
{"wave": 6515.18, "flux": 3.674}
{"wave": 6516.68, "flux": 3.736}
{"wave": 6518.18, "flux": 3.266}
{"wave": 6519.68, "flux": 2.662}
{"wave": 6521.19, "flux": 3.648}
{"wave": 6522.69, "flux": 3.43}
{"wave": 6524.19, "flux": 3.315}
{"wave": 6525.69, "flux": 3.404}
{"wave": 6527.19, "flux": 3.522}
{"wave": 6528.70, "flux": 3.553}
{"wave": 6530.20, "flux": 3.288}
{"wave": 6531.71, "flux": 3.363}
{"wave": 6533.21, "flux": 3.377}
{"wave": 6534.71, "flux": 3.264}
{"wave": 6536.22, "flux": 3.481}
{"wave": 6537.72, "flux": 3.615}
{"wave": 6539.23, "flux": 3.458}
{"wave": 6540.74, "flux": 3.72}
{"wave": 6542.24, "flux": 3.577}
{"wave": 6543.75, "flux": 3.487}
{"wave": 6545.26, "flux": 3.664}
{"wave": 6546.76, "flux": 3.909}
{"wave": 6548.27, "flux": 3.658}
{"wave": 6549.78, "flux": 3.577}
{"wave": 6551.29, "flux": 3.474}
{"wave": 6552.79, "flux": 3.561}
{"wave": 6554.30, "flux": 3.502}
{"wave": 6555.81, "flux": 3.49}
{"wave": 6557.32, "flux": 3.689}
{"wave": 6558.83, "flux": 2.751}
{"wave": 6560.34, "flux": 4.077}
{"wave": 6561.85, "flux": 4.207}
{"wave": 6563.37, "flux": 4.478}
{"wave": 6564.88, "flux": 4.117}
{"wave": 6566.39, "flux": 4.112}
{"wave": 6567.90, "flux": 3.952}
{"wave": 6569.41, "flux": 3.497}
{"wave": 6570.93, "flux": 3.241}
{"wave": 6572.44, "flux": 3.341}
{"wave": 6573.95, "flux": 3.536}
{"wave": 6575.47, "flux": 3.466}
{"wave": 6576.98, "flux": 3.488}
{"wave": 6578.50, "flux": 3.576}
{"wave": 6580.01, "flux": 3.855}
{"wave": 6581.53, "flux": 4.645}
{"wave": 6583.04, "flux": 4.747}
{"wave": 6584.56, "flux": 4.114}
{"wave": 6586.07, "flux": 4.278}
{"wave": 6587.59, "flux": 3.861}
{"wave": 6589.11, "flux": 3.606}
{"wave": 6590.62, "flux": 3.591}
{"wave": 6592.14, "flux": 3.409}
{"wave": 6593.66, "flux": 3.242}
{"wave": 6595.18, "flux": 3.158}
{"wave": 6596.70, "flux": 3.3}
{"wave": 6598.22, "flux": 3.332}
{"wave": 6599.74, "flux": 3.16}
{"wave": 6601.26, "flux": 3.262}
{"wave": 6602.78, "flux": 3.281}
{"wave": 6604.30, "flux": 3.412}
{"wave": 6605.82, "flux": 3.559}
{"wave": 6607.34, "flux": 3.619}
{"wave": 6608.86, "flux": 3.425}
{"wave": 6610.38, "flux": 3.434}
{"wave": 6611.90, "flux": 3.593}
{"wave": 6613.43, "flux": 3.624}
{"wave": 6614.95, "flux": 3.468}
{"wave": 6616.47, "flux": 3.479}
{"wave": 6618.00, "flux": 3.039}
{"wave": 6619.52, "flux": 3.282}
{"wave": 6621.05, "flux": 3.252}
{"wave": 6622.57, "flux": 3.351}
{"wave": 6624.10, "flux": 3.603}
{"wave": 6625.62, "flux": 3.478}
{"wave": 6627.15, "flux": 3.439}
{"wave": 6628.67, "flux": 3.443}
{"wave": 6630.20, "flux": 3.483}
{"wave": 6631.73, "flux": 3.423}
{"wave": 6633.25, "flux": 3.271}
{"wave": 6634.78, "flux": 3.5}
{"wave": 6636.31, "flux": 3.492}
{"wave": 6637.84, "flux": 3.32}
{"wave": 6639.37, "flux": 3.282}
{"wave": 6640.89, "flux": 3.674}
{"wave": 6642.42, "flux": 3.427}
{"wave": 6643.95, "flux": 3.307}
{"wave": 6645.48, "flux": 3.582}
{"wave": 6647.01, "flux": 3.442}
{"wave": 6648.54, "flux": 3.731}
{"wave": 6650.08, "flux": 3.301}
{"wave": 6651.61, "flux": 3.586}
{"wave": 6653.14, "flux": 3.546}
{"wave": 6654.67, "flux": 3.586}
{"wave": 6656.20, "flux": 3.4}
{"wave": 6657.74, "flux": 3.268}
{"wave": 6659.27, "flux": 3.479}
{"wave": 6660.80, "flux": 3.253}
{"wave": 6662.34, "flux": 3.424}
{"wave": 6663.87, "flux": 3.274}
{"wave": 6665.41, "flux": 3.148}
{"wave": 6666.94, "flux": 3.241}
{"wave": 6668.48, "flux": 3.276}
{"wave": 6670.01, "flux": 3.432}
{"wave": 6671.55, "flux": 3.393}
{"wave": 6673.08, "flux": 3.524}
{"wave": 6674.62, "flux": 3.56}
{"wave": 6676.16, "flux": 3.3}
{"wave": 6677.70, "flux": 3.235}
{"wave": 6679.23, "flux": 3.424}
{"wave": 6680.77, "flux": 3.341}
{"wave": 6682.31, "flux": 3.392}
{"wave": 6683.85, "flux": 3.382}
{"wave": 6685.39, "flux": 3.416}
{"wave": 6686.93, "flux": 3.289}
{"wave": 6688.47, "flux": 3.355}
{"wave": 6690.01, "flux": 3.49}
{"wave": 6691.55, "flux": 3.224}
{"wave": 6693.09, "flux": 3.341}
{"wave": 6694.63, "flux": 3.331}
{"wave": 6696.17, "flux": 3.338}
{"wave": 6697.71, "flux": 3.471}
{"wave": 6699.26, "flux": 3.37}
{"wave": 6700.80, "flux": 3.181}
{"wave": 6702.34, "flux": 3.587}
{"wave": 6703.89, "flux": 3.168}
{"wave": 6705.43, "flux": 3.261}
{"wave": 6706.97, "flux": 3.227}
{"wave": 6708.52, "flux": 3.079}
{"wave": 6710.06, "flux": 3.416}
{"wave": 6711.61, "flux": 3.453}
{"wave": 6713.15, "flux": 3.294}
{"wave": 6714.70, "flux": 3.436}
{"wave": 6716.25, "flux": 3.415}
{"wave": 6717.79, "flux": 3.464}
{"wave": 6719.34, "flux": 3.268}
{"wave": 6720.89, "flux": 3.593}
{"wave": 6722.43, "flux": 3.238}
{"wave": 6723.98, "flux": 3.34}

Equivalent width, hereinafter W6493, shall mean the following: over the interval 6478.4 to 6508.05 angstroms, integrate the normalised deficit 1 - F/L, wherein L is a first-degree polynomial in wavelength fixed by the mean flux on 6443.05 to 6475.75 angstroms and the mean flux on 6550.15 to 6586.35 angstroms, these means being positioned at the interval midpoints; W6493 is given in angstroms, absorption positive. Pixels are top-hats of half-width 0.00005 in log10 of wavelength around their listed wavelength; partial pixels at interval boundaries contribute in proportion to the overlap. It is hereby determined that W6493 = 1.4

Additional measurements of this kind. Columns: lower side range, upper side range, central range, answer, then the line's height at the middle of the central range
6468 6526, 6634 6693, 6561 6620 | -4.1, 3.4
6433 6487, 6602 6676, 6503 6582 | -3.4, 3.43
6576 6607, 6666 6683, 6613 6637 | 0.8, 3.53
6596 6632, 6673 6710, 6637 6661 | -0.5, 3.38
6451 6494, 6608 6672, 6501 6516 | -0.4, 3.4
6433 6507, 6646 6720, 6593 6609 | 0.2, 3.38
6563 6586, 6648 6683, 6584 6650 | 3.4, 3.65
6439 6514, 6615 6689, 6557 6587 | -4.0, 3.41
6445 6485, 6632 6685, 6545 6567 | -2.2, 3.41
